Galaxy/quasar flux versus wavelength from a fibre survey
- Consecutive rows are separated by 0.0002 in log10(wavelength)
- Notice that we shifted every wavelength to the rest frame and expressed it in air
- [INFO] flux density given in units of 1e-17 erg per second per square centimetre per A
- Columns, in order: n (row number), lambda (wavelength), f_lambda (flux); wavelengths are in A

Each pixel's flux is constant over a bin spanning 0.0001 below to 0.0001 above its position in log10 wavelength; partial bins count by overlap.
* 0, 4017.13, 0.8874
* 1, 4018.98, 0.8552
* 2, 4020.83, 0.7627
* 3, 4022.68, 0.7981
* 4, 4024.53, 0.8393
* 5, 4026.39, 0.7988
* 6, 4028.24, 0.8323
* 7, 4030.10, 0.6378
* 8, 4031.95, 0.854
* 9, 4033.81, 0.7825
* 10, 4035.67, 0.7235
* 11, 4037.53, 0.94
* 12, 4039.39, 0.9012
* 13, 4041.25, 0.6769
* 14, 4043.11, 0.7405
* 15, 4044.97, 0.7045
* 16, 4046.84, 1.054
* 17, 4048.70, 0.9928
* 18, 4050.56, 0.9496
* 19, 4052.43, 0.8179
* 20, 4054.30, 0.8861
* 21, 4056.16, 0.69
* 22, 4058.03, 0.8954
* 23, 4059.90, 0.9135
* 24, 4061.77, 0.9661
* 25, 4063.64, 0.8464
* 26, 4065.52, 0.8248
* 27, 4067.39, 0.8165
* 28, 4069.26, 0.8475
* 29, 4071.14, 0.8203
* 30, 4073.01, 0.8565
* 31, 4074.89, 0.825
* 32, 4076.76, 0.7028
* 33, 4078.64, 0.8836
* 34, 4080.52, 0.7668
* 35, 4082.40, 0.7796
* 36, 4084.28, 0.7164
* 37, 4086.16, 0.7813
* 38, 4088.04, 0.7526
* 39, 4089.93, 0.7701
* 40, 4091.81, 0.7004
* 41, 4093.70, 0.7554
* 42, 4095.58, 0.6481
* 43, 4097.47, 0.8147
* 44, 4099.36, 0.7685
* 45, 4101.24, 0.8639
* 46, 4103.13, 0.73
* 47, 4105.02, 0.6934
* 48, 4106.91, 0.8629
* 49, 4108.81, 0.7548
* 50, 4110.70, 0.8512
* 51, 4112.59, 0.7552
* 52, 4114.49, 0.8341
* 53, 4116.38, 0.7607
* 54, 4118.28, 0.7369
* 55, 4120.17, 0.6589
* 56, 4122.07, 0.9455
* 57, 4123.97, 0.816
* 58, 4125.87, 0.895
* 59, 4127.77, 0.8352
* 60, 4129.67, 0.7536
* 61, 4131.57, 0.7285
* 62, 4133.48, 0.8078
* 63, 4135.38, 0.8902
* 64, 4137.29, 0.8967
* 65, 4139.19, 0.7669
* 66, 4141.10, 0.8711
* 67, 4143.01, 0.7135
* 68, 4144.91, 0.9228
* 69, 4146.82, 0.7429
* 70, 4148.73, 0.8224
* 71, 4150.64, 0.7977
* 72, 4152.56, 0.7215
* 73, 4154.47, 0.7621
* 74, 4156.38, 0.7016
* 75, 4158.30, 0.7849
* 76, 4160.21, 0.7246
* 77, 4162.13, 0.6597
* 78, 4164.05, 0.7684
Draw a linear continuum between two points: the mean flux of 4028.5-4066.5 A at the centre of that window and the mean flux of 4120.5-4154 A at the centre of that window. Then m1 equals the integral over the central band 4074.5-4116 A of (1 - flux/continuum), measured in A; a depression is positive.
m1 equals 2.7 A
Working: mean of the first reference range 0.84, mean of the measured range 0.772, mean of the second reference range 0.815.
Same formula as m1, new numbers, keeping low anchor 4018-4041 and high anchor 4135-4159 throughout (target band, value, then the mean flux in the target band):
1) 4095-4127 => 0.43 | 0.79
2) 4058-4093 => -0.36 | 0.811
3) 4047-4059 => -1.18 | 0.884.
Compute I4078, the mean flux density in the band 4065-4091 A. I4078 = 0.795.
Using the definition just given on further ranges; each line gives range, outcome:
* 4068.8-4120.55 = 0.775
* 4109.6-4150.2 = 0.81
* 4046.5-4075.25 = 0.872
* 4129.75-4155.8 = 0.8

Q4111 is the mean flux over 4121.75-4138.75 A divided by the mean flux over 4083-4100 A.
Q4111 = 1.12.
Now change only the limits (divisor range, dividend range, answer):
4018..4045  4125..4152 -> 1.03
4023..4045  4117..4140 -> 1.03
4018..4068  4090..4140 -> 0.95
